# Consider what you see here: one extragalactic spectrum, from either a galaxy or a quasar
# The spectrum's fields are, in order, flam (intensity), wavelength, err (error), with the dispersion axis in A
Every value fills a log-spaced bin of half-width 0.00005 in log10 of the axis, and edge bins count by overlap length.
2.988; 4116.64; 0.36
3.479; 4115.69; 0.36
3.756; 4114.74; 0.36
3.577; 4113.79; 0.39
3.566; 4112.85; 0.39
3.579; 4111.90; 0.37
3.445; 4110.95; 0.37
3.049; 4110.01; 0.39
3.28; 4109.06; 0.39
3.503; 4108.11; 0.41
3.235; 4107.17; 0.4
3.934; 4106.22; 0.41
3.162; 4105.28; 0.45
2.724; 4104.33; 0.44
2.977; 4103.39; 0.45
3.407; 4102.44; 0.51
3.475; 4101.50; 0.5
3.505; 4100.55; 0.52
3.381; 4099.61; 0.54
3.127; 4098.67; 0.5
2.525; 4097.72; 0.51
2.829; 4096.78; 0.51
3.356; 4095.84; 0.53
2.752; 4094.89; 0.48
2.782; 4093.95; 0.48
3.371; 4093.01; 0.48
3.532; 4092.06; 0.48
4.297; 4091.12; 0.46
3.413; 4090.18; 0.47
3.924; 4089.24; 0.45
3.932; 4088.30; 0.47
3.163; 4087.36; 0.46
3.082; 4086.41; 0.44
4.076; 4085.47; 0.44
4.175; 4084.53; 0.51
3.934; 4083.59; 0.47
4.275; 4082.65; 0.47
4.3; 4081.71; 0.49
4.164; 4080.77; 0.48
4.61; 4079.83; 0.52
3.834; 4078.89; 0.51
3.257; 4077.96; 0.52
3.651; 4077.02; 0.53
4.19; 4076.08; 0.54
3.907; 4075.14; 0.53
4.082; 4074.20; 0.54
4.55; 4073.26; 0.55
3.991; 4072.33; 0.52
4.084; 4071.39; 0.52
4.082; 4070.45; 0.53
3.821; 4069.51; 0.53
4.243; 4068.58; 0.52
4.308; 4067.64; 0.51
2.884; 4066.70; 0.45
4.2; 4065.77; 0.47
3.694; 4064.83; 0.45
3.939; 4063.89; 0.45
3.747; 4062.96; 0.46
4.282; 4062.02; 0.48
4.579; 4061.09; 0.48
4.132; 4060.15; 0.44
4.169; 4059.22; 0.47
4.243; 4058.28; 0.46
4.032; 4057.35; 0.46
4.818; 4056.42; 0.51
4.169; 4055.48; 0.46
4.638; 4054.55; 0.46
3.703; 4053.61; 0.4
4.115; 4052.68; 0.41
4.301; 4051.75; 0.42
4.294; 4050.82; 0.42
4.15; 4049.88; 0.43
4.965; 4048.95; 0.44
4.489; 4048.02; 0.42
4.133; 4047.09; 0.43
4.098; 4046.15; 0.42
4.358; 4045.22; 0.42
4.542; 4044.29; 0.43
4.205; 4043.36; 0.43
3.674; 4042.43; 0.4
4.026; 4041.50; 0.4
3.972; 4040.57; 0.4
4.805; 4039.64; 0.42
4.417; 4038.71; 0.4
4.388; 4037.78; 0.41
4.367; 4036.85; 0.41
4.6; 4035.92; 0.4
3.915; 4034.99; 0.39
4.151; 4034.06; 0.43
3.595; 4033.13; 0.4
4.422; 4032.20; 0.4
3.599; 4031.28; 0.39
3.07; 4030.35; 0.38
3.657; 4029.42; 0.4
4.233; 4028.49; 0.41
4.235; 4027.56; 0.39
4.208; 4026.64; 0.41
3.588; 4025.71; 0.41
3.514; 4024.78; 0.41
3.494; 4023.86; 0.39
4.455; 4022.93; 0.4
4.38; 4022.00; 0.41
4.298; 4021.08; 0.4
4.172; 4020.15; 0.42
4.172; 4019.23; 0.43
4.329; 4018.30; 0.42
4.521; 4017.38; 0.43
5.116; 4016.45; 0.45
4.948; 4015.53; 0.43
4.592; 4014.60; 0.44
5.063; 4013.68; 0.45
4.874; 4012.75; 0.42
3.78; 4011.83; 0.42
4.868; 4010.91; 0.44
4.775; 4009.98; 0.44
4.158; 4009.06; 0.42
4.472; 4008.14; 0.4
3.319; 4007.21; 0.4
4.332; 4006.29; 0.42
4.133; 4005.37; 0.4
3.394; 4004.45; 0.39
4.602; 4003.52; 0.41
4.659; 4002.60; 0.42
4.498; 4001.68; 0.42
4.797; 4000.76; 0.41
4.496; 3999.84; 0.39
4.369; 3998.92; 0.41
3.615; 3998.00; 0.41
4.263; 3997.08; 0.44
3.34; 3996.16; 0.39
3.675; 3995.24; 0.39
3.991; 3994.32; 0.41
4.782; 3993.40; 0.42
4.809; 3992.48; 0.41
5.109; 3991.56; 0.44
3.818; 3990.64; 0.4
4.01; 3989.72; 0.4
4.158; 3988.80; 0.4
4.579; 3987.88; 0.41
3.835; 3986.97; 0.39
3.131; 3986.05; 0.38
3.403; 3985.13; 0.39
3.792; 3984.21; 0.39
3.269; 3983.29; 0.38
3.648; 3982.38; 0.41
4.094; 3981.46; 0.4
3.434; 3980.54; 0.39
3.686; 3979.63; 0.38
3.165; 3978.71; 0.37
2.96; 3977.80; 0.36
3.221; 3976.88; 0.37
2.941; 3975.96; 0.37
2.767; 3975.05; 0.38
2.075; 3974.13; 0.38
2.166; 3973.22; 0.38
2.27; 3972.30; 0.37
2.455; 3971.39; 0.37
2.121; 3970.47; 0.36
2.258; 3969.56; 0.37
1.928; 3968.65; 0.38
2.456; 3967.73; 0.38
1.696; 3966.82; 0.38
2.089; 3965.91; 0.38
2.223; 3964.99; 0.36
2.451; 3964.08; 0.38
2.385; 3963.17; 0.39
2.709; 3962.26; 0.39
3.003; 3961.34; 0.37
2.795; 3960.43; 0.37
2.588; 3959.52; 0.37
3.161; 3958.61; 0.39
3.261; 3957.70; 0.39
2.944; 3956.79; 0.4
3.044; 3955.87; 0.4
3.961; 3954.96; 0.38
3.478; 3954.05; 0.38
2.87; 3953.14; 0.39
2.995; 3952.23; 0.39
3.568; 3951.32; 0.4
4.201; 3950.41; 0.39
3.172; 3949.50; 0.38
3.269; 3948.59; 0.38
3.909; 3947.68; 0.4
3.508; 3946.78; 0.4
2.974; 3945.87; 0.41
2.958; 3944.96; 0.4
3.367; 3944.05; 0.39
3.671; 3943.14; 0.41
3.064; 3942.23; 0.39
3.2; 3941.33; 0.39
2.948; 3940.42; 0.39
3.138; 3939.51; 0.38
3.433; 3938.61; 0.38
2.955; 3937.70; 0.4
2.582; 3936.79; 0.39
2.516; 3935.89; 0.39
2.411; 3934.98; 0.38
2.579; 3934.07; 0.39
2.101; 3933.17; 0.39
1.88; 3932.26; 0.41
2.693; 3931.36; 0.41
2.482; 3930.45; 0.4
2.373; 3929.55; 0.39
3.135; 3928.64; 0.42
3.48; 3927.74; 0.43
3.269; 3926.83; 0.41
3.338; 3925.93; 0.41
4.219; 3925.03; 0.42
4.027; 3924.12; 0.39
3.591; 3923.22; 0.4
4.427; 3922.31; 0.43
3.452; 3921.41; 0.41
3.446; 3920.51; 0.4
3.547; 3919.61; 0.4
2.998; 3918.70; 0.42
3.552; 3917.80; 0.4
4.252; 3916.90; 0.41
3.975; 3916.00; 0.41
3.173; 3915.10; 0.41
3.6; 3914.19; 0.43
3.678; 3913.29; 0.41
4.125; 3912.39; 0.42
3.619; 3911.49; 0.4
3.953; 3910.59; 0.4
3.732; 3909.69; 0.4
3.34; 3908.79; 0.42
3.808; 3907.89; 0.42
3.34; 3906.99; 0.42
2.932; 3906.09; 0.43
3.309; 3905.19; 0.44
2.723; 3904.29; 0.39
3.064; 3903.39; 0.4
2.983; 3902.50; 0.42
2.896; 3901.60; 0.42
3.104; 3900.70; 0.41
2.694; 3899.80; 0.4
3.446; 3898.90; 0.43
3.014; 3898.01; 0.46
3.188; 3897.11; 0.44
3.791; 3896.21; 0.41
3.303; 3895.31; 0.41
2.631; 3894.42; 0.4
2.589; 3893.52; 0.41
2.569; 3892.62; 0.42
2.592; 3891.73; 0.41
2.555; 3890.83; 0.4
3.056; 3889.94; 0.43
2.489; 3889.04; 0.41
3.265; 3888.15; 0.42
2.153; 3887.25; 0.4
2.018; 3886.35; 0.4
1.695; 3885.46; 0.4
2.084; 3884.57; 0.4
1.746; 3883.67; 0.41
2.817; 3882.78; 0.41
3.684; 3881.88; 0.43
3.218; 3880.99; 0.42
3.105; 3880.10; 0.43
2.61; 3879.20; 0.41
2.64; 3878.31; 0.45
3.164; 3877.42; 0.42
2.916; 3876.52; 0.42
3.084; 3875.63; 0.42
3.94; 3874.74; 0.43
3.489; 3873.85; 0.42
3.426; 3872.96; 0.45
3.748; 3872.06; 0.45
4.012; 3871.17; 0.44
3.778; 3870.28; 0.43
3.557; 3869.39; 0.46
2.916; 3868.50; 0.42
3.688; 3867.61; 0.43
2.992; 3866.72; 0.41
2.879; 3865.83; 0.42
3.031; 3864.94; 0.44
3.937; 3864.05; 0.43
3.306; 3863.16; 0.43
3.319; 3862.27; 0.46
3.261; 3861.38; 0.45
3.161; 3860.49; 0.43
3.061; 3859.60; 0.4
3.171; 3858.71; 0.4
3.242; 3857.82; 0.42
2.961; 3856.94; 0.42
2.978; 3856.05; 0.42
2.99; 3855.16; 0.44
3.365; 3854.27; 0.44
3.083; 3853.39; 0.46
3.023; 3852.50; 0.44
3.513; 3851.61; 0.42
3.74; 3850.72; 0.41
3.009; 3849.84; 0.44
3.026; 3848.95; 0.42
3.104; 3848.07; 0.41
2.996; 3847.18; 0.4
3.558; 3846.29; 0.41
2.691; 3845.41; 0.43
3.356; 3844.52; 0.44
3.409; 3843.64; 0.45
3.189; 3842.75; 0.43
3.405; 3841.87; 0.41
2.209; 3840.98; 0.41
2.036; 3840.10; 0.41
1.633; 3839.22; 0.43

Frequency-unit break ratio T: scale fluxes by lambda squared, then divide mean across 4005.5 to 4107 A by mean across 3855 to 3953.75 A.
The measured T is 1.36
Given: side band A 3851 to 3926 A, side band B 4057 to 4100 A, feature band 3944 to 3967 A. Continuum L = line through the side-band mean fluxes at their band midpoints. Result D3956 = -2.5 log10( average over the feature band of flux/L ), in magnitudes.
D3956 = 0.13 mag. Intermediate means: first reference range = 3.22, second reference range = 3.8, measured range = 3.03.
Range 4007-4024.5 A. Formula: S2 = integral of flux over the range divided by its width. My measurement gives 4.42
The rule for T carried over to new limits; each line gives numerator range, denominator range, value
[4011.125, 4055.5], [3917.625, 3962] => 1.40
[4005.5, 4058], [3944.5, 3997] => 1.36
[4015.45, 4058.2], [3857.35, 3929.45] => 1.40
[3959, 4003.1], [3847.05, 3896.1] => 1.16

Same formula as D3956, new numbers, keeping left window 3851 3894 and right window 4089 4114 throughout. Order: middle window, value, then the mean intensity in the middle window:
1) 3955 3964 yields 0.08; 2.91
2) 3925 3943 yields 0.09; 2.87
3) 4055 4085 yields -0.24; 4.07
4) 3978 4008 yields -0.25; 4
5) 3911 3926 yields -0.20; 3.72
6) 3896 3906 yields 0.00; 3.09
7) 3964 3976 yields 0.37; 2.25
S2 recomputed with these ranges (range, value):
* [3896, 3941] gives 3.24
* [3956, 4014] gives 3.51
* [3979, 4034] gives 4.13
